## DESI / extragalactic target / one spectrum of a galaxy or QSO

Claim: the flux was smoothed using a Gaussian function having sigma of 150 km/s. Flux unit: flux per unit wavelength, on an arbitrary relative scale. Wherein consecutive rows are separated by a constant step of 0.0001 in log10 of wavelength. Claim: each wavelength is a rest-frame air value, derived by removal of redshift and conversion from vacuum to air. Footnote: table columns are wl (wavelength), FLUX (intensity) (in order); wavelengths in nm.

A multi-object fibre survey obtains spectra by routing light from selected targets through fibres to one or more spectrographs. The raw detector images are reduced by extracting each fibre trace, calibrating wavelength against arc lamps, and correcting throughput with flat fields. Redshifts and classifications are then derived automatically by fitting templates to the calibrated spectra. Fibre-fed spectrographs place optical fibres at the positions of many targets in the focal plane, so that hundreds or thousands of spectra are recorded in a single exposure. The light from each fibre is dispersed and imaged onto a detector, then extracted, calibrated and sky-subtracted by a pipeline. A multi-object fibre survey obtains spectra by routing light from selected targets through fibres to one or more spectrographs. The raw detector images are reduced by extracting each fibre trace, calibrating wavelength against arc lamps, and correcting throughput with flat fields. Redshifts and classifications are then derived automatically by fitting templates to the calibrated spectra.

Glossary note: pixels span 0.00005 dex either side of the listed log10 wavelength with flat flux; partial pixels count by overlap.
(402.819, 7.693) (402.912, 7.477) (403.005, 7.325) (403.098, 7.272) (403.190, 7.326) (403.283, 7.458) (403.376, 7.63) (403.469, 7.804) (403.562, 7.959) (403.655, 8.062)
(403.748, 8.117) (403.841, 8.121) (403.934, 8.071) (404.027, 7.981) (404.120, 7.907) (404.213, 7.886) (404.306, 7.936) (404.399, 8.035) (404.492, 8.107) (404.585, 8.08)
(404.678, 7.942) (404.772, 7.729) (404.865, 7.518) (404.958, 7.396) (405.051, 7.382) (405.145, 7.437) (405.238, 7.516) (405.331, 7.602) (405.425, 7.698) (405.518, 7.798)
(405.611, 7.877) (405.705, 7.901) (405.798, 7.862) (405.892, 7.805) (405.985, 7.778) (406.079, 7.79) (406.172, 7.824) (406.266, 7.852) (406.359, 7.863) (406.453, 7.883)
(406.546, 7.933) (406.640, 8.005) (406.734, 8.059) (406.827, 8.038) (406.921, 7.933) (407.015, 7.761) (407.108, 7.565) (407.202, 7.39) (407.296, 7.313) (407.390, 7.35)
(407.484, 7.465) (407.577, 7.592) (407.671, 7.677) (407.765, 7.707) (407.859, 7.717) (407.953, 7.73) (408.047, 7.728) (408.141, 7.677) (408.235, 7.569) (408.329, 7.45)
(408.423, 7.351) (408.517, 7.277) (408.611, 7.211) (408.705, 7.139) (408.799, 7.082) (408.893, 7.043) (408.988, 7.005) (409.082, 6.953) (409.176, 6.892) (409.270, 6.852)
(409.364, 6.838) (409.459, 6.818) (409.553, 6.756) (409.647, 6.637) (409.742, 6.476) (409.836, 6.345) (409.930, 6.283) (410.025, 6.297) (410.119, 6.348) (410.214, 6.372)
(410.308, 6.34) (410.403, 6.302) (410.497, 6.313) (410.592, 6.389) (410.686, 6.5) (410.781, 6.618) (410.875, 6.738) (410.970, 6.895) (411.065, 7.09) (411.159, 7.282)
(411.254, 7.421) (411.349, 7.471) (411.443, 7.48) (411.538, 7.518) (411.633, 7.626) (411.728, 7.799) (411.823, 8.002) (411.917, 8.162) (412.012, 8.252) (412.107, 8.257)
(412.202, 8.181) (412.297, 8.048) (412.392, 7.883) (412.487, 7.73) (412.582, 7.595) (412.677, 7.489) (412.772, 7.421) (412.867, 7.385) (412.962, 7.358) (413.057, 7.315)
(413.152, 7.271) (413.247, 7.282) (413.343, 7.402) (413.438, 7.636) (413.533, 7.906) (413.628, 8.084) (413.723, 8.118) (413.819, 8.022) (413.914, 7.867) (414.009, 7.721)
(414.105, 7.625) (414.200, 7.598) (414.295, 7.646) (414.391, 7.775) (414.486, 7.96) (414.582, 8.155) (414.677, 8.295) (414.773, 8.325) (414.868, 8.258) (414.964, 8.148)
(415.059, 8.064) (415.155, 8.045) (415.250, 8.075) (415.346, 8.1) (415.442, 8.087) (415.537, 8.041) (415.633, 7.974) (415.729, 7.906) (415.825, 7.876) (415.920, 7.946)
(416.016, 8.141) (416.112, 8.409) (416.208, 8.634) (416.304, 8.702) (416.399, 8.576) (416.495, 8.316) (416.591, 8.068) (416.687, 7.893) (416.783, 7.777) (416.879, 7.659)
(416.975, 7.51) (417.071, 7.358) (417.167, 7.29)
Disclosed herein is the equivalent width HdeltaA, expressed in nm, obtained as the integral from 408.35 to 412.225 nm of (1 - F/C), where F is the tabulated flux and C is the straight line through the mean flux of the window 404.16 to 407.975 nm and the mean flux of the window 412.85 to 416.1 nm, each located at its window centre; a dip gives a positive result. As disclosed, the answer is 0.39 nm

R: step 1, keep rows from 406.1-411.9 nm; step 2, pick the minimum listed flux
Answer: 6.283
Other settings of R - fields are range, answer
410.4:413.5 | 6.302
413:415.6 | 7.271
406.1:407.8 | 7.313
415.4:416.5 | 7.876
